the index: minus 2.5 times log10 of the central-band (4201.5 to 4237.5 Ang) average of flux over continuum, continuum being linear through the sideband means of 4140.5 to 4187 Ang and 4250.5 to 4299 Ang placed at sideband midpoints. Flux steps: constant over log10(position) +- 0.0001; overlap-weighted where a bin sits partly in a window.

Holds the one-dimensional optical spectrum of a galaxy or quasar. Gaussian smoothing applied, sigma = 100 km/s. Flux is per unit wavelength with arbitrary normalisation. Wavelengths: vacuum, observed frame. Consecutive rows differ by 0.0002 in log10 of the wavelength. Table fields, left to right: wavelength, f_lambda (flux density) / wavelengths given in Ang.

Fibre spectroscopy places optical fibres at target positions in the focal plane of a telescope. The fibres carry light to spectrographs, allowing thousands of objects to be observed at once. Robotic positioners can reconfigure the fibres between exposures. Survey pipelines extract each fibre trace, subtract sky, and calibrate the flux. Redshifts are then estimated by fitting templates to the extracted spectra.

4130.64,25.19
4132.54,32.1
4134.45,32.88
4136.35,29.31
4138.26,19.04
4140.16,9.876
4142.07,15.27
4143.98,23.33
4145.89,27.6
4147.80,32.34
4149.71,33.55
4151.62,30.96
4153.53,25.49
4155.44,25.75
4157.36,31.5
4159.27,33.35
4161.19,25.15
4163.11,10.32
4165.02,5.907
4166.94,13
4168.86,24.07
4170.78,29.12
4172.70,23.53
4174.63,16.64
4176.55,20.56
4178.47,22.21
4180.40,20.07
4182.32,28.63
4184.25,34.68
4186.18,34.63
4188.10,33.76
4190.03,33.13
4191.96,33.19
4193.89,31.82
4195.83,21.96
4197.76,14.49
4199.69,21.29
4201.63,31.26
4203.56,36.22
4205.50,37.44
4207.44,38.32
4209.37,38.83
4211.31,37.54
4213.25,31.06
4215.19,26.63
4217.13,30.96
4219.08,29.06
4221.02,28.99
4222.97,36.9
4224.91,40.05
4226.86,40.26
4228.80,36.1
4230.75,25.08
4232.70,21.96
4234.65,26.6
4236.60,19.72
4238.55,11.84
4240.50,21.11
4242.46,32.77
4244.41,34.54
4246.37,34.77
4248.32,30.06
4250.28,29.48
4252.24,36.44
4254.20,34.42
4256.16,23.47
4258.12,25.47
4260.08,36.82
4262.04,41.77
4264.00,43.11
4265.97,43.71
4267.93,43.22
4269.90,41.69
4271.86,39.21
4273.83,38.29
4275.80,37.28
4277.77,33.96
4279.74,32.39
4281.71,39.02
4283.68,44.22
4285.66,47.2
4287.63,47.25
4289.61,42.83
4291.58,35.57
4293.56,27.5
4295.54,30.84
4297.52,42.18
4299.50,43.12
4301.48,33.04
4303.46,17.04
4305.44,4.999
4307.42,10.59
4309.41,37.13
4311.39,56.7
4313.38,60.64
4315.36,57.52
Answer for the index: -0.05 mag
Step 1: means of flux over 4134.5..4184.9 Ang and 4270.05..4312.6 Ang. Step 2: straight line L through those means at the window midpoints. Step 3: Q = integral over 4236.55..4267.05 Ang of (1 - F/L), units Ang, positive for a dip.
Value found 0.42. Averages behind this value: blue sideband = 23.6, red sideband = 35.5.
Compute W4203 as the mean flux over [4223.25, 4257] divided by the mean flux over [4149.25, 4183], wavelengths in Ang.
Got 1.28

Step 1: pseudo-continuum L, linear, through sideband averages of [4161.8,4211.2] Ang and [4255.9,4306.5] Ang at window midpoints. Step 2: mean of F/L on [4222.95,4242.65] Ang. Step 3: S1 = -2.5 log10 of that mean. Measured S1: 0.12 mag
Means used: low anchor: 26.4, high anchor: 36.1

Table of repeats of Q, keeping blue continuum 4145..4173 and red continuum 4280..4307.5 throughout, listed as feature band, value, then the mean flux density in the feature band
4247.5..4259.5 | 0.42 Ang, 30.1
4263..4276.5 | -3.64 Ang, 41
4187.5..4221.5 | -3.65 Ang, 30.9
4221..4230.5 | -2.27 Ang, 36.3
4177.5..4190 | -1.31 Ang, 29.3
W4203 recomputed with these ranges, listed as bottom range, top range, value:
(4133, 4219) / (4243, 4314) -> 1.34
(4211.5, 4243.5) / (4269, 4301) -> 1.34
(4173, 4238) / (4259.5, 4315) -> 1.28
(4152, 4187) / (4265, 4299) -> 1.66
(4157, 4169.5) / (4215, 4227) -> 1.67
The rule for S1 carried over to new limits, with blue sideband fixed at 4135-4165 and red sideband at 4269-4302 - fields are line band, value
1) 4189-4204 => 0.061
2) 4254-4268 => -0.002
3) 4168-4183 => 0.176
